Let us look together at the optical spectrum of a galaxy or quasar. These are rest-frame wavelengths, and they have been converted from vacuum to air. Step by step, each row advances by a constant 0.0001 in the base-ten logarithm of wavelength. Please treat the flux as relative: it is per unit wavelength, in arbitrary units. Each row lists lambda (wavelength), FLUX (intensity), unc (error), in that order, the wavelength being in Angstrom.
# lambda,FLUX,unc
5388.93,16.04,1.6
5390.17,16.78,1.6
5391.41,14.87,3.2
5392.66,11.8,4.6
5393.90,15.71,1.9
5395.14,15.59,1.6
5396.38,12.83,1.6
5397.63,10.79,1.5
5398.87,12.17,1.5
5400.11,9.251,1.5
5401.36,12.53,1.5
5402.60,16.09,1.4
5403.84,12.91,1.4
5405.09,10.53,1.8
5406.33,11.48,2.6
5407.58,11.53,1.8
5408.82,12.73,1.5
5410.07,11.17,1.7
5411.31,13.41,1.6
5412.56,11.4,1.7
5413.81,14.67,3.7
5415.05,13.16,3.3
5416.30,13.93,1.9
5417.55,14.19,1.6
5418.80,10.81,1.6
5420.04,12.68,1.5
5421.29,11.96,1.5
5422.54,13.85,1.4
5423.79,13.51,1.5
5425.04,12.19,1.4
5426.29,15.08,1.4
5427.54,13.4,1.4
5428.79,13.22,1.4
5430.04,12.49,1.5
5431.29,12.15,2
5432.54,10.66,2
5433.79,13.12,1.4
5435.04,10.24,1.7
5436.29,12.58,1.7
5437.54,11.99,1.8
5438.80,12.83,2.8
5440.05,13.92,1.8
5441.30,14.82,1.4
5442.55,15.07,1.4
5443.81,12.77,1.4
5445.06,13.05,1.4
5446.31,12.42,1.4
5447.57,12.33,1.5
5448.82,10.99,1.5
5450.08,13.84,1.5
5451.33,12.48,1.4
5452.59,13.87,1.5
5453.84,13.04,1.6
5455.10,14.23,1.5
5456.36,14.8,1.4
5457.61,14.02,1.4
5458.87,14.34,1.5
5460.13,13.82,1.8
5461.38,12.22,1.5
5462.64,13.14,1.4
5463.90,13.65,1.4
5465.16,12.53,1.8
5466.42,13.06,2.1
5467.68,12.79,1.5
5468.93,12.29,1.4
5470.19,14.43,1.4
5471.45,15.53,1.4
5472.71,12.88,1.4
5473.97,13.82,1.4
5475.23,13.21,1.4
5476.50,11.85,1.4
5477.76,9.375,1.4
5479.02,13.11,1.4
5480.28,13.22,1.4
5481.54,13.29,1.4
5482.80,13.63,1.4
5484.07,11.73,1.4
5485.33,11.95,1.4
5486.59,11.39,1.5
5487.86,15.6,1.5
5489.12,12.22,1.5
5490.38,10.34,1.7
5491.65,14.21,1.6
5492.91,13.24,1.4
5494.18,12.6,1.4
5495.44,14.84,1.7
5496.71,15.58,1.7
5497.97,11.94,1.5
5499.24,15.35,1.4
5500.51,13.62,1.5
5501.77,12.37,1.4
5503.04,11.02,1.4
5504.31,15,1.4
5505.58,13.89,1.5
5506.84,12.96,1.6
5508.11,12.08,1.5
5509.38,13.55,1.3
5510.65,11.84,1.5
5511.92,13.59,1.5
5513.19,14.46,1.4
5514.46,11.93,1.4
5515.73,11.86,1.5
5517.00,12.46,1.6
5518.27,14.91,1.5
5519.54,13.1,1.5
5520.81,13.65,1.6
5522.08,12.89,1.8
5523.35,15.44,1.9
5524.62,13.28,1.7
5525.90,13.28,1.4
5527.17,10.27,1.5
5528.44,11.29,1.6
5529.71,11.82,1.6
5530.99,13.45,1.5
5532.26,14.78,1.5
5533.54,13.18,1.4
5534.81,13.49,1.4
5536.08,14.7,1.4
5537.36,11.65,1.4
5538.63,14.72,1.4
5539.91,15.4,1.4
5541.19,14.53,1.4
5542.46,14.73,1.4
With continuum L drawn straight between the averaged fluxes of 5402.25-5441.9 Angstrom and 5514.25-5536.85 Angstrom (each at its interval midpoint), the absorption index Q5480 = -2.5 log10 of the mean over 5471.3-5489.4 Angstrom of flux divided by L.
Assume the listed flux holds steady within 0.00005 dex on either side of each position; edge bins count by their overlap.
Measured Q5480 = 0.014 mag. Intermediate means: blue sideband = 12.7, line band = 12.8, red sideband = 13.1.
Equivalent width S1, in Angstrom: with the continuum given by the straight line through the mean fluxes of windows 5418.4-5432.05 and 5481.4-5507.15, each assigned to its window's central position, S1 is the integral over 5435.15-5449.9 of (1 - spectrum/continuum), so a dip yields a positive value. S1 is 0.0 Angstrom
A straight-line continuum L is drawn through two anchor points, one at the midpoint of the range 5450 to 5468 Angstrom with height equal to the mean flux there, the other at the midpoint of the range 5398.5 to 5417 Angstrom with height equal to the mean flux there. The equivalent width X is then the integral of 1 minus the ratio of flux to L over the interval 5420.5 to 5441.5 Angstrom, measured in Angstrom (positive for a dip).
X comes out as 0.2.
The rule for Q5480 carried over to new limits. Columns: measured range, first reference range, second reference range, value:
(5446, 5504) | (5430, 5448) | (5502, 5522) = -0.02 mag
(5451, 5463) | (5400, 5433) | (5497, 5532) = -0.06 mag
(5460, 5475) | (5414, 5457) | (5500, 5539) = -0.02 mag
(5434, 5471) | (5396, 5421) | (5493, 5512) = -0.03 mag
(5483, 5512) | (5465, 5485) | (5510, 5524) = 0.00 mag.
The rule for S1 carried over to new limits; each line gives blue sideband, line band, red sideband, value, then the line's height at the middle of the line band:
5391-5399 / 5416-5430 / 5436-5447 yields 0.23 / 13.3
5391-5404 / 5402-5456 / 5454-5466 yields 2.00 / 13.4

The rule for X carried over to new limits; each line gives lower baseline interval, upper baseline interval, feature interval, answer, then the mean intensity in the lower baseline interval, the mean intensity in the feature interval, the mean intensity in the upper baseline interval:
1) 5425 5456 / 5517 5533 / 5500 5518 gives 0.2 Angstrom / 12.9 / 12.9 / 13.2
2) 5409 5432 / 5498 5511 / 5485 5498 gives -0.1 Angstrom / 12.9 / 13.2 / 13.1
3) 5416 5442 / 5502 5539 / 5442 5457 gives -0.4 Angstrom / 12.8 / 13.2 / 13.1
